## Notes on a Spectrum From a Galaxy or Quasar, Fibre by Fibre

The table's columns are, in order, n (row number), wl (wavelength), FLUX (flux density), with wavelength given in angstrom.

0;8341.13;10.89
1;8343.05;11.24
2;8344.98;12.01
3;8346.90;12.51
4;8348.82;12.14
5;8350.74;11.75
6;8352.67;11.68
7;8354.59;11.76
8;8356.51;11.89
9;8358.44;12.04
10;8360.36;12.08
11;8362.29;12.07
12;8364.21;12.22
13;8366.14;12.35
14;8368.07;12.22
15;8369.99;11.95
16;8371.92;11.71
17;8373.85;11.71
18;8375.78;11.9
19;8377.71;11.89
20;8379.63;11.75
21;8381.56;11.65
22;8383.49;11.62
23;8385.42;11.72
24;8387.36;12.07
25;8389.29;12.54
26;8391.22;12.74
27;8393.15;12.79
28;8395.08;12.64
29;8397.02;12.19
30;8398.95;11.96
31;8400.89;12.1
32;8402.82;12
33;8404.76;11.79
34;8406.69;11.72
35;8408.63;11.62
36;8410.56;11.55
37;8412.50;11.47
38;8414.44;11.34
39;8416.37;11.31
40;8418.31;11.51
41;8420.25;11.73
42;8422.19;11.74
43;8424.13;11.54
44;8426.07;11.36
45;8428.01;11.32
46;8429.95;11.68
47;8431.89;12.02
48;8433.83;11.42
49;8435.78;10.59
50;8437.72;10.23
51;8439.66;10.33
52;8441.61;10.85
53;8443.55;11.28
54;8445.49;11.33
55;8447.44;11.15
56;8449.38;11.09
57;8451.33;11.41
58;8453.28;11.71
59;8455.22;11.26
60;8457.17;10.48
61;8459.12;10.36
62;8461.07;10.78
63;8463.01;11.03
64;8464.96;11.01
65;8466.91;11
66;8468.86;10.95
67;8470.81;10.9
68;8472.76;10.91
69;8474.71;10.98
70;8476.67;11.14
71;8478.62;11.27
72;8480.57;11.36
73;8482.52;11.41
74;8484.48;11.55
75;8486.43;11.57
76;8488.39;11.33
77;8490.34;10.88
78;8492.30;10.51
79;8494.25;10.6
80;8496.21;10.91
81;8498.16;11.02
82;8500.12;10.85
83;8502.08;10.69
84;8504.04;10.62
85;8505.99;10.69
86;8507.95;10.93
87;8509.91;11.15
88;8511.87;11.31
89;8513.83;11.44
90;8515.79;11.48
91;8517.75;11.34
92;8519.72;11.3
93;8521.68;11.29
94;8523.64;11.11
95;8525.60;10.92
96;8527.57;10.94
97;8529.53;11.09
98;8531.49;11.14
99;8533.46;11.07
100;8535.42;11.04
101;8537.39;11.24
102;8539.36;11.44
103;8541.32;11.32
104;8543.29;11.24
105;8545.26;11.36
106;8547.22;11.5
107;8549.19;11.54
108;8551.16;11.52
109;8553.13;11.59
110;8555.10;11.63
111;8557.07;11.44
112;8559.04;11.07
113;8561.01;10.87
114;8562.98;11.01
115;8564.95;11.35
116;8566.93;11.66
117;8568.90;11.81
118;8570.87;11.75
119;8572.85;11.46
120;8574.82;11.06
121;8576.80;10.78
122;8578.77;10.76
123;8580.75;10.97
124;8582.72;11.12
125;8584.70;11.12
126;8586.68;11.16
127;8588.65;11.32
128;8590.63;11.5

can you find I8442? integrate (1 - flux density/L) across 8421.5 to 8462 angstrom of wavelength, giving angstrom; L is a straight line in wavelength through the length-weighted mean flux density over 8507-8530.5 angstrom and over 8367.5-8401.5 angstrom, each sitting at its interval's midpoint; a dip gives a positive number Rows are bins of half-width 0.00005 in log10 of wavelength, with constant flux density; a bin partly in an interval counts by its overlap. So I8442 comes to 1.93 angstrom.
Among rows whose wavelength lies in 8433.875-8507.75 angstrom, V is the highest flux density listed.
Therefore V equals 11.71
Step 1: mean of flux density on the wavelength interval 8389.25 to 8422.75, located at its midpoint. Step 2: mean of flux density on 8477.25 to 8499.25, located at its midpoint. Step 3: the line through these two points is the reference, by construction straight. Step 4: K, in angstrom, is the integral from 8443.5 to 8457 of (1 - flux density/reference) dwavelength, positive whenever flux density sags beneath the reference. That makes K 0.3 angstrom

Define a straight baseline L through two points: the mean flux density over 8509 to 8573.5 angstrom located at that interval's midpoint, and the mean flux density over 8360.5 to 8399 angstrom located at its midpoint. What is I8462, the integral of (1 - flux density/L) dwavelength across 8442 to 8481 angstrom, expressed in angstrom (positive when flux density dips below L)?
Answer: 2.1 angstrom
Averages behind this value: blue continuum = 12.1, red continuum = 11.3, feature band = 11.1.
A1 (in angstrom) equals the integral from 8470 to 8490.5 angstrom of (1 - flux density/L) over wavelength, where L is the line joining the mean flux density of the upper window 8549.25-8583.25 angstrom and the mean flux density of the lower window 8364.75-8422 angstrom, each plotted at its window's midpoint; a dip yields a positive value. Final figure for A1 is 0.7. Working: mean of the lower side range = 11.9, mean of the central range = 11.2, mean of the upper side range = 11.3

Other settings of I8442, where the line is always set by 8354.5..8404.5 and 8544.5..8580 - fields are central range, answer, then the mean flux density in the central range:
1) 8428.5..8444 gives 1.0 angstrom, 11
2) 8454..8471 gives 1.2 angstrom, 10.9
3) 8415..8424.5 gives 0.3 angstrom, 11.6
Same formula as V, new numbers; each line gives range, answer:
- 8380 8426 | 12.79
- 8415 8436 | 12.02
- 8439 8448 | 11.33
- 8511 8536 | 11.48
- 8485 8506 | 11.57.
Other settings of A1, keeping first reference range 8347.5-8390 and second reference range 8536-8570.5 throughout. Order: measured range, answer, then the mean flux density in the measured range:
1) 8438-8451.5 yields 0.8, 11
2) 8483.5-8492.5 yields 0.3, 11.2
